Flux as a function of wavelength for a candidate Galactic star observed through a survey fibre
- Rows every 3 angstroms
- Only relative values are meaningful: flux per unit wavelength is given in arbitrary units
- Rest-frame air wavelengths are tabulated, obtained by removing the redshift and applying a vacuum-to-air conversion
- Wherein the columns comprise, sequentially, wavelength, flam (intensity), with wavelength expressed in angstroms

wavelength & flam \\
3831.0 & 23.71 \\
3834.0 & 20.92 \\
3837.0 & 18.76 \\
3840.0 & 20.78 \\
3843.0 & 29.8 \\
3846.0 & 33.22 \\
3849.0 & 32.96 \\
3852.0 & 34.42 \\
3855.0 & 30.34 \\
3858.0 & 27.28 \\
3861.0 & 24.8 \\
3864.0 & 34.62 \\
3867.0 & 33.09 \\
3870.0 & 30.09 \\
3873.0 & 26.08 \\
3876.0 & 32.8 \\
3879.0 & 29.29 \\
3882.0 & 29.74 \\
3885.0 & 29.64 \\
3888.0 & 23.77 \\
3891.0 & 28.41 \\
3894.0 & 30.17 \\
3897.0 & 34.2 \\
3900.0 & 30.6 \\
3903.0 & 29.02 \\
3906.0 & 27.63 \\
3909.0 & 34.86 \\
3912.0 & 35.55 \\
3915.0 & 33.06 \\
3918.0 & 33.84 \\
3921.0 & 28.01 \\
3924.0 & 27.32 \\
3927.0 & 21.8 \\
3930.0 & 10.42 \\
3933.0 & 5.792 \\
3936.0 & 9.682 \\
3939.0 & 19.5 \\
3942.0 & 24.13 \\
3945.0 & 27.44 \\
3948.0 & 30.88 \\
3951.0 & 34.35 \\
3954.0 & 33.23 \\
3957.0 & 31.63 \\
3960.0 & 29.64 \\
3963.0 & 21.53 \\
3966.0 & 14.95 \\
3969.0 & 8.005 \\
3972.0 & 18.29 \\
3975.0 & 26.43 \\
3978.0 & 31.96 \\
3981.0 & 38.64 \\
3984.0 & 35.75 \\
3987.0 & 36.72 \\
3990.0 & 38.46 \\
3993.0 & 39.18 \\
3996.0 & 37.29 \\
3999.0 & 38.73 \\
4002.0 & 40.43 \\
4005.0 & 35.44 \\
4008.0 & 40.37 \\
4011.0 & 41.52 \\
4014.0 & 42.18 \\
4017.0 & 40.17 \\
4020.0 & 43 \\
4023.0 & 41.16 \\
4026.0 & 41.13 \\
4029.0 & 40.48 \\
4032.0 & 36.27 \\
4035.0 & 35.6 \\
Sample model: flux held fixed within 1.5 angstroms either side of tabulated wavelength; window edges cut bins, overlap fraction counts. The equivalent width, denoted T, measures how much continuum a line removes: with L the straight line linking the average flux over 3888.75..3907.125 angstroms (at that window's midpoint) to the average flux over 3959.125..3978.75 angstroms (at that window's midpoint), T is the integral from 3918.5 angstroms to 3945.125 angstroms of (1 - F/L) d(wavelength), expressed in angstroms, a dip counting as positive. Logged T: 6.4 angstroms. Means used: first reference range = 29.8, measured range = 19.5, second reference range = 20.9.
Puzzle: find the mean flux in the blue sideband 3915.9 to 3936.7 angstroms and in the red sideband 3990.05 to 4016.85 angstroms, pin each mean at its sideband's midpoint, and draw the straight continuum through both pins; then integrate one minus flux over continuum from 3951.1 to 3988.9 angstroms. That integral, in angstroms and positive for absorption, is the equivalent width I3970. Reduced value 4.2 angstroms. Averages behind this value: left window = 20.3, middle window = 27.6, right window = 39.4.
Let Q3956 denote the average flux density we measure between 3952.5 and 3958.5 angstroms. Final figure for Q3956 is 32.4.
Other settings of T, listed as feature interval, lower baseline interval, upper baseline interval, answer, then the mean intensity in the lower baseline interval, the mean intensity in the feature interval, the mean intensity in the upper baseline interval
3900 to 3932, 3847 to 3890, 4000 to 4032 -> 5.1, 29.9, 27.9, 40.4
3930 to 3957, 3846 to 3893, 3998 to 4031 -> 9.6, 29.9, 22.9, 40.4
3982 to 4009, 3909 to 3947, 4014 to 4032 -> -1.6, 23.6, 38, 40.9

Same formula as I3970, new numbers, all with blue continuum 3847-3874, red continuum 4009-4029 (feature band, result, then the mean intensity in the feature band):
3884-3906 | 2.4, 29.3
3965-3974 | 5.6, 14.4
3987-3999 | 0.4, 38.2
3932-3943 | 6.5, 14.8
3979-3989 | 0.6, 36.9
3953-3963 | 2.0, 29.9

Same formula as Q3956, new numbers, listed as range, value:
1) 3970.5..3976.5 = 22.4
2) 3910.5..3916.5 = 34.3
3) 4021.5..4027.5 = 41.1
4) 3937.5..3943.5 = 21.8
